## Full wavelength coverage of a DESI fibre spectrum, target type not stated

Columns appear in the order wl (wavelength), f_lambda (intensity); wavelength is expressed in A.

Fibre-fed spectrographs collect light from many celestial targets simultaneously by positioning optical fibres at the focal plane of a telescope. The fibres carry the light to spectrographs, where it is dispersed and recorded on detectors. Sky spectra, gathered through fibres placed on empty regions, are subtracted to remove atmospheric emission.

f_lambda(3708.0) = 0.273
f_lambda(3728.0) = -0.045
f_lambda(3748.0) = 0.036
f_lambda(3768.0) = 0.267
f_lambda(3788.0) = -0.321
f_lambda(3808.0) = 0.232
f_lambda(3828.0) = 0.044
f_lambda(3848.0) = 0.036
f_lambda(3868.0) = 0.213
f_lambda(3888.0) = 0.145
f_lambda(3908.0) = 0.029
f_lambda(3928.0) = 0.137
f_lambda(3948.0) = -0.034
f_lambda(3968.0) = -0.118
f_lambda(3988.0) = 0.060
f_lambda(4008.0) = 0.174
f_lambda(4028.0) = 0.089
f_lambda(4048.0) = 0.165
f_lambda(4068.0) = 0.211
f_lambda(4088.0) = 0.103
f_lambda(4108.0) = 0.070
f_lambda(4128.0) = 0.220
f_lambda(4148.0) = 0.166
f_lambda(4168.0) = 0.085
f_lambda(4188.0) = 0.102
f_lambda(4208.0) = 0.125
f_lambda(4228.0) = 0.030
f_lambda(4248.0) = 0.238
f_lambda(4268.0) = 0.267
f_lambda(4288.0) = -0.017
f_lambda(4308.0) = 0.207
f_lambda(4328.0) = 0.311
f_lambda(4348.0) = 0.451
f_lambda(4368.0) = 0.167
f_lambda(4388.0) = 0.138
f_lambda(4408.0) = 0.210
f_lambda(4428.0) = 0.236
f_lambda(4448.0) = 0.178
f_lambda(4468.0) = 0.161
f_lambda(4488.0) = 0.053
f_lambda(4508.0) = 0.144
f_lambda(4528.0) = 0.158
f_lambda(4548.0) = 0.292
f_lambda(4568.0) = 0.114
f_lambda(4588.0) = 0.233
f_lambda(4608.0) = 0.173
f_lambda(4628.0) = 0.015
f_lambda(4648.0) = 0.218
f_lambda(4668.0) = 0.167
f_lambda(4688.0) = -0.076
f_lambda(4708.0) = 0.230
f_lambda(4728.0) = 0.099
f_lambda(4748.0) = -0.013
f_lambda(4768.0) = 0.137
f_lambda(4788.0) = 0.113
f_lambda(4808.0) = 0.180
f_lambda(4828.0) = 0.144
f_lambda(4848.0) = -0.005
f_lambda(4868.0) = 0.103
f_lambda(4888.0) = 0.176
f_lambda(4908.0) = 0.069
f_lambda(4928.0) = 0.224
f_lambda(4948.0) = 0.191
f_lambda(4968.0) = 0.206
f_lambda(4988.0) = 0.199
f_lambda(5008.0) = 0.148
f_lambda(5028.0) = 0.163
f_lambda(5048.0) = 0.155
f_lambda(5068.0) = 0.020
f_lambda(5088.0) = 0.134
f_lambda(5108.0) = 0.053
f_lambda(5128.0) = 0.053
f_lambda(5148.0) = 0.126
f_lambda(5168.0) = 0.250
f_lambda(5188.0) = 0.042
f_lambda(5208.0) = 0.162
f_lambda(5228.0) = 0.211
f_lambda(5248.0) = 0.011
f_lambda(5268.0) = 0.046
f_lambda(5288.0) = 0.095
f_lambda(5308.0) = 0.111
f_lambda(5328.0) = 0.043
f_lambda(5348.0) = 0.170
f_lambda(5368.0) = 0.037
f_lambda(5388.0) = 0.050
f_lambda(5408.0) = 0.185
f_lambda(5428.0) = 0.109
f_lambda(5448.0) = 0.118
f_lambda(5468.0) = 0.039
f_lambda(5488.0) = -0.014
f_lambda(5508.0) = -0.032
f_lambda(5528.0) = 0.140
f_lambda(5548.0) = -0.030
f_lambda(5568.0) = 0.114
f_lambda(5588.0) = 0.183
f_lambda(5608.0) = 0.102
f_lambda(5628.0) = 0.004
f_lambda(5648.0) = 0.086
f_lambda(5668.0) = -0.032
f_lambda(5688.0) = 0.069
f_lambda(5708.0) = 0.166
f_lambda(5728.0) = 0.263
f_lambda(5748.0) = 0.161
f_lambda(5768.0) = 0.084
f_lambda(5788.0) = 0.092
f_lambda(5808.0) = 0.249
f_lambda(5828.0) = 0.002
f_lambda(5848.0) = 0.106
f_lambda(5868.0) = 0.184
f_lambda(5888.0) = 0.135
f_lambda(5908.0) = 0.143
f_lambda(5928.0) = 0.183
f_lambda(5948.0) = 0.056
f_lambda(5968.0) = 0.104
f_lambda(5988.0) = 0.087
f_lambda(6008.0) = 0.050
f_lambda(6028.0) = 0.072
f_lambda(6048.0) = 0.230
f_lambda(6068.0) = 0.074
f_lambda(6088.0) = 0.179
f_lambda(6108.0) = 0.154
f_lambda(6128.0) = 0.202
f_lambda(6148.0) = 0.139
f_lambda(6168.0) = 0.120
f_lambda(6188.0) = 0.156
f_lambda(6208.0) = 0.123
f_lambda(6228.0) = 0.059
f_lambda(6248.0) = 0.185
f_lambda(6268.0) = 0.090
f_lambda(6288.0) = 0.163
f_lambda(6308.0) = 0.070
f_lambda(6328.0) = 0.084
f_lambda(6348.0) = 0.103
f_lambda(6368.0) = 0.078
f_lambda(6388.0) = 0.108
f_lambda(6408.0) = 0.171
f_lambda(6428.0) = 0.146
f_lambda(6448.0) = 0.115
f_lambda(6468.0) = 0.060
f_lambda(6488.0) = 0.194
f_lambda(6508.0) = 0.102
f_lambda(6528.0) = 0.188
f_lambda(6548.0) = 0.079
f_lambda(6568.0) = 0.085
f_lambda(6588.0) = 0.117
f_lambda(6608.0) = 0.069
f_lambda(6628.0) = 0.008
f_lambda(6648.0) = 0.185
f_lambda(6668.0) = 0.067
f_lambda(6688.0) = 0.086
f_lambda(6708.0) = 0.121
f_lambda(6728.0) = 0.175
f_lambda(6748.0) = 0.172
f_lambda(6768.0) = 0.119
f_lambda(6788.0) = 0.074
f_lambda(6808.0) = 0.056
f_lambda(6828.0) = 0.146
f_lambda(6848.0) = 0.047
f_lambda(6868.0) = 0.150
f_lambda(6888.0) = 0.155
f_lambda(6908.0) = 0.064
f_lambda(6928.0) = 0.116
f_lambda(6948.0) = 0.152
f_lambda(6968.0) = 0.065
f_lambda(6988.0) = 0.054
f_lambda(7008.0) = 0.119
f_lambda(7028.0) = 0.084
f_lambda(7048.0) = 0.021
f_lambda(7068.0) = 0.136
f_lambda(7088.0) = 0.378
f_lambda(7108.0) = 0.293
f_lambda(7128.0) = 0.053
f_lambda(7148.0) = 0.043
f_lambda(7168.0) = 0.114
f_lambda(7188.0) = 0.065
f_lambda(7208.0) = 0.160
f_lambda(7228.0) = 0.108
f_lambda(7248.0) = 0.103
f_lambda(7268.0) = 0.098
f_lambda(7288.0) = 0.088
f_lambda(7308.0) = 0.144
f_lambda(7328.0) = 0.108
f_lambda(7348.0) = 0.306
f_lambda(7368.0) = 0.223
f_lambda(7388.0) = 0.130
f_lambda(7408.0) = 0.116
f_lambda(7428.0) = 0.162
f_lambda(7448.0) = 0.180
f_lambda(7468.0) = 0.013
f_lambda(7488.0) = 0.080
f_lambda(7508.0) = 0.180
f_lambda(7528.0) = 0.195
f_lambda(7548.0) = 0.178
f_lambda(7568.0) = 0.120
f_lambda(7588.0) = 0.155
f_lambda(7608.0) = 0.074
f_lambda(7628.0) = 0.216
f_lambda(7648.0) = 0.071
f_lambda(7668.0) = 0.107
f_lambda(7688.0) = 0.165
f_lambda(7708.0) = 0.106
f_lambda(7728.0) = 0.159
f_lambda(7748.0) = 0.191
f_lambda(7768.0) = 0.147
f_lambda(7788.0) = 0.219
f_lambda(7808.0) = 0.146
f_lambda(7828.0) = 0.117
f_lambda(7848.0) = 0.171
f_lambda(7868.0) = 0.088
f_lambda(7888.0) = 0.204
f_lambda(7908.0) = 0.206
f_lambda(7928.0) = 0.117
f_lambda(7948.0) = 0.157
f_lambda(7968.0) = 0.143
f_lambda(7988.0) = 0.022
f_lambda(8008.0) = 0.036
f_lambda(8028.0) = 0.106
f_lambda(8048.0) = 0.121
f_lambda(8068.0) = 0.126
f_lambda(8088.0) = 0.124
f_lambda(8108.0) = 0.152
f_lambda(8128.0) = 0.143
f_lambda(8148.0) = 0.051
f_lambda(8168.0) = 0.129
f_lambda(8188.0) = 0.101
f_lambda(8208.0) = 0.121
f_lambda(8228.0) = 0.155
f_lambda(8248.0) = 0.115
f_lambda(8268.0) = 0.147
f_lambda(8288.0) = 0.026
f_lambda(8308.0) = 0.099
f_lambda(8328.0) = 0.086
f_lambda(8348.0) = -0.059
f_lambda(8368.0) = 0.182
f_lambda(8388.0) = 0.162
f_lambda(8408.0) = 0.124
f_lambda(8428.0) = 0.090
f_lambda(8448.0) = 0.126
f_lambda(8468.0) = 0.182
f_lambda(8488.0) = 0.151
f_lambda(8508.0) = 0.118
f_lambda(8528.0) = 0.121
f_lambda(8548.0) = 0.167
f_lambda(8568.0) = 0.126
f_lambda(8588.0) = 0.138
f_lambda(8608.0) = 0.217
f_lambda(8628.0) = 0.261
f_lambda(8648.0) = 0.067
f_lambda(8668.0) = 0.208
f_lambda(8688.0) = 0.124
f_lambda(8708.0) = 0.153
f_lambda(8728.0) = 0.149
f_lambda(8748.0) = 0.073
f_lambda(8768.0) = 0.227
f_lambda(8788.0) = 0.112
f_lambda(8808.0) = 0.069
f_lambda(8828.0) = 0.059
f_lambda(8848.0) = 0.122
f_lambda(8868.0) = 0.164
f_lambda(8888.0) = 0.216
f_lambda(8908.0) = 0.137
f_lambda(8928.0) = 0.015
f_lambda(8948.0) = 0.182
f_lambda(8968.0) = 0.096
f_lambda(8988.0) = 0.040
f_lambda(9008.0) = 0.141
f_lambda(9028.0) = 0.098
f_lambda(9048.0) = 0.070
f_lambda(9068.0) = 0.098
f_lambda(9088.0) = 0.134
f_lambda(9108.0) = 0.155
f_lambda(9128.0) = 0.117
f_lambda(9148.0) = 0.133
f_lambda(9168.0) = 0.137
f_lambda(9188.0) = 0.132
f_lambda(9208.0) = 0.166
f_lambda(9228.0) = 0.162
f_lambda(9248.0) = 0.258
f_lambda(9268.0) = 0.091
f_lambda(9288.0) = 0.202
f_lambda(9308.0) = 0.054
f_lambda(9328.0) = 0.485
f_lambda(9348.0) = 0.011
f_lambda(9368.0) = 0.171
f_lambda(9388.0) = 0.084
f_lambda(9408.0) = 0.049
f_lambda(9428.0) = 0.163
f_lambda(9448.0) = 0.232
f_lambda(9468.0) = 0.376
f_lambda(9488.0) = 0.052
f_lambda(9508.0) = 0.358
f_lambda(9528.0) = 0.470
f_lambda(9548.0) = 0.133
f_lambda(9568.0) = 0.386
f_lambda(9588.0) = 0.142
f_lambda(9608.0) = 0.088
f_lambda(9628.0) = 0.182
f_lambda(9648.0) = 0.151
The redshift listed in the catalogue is 0.90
